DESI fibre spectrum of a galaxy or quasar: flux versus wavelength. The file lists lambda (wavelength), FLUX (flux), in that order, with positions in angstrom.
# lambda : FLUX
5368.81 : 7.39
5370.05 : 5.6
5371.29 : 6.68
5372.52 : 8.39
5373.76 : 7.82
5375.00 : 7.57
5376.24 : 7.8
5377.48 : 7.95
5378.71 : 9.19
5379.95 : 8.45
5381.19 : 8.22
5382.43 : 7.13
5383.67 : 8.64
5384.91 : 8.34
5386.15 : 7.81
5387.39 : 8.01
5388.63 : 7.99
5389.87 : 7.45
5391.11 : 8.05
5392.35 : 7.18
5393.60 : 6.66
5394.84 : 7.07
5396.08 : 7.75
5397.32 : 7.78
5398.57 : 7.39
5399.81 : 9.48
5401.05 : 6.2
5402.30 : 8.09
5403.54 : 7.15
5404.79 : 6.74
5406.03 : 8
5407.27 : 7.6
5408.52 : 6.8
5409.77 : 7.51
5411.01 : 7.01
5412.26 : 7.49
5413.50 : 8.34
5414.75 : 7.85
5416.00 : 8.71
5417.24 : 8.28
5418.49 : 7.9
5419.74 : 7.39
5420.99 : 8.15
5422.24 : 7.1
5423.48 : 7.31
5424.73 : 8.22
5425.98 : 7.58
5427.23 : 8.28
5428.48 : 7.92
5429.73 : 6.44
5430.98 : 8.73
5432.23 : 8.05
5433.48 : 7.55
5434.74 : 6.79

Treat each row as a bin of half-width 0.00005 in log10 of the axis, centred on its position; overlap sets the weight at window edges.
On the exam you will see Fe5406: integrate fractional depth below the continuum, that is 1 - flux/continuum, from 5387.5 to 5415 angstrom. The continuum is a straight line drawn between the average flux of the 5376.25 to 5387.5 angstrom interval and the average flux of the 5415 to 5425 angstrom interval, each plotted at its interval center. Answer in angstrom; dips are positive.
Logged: 1.7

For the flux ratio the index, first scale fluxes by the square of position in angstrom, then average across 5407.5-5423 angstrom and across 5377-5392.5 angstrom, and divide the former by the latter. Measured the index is 1.0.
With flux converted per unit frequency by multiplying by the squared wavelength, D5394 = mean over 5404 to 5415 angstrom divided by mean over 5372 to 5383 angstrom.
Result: 0.9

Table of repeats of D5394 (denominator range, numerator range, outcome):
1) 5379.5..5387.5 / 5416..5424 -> 0.98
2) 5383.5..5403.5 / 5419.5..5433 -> 1.02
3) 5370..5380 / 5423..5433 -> 1.02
